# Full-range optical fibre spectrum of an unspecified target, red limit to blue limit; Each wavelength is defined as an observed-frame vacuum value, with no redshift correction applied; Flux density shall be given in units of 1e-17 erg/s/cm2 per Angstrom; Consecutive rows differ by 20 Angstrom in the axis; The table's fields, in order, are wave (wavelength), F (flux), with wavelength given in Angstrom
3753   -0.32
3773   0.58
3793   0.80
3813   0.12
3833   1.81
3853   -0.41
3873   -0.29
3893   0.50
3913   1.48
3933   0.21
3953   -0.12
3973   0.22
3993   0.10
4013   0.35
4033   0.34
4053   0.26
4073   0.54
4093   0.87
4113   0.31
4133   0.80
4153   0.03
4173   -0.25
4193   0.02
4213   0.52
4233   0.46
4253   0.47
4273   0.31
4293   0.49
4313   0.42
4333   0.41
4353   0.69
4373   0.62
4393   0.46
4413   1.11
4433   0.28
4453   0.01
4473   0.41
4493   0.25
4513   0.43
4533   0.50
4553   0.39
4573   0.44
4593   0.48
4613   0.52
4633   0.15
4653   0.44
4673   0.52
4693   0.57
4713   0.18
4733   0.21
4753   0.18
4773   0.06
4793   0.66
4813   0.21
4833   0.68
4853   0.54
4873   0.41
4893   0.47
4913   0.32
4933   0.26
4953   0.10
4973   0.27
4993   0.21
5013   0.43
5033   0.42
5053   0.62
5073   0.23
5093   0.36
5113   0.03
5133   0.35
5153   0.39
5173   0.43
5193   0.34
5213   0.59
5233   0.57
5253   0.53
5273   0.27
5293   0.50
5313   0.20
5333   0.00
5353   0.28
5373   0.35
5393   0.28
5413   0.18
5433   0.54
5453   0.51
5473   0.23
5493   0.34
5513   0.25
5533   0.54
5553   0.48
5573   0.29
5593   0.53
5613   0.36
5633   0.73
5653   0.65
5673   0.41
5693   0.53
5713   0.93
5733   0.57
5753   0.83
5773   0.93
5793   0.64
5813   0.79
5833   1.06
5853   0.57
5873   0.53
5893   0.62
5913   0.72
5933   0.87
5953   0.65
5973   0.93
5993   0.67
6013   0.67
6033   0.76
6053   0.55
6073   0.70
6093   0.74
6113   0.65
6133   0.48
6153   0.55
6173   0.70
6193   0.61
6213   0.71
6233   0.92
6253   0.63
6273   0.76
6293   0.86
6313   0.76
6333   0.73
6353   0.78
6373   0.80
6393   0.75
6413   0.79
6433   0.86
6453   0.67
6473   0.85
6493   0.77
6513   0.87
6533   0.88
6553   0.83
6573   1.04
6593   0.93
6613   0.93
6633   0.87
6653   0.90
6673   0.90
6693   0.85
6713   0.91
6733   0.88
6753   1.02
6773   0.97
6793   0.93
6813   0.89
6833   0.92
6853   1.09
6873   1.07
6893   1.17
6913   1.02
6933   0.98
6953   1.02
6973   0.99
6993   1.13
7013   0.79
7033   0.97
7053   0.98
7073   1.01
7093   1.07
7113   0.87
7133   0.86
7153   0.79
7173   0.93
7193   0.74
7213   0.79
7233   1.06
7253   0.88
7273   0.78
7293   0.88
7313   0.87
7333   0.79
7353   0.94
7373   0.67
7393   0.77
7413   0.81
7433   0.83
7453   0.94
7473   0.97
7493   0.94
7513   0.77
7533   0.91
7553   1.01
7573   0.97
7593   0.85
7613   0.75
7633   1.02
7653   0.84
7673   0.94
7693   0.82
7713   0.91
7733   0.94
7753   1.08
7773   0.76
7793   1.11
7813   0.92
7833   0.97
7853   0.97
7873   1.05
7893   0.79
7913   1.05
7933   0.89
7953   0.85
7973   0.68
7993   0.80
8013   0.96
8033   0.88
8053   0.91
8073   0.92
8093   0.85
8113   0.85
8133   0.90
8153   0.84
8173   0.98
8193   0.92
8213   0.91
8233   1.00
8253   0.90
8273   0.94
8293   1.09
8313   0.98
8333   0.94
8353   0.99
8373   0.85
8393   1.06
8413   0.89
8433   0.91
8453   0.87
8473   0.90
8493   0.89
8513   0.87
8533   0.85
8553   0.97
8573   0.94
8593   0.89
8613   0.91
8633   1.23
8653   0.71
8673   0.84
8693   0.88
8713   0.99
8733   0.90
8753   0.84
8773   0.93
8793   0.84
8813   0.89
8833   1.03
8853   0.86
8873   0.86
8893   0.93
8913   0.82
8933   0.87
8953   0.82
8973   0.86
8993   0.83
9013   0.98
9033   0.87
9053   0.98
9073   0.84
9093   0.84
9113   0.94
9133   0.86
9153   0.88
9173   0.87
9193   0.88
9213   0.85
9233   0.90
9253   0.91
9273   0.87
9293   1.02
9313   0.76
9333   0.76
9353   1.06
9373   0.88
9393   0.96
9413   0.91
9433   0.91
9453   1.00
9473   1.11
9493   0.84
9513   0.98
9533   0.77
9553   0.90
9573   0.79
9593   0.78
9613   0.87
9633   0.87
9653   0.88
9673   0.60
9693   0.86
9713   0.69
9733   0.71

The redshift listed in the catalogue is 0.43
